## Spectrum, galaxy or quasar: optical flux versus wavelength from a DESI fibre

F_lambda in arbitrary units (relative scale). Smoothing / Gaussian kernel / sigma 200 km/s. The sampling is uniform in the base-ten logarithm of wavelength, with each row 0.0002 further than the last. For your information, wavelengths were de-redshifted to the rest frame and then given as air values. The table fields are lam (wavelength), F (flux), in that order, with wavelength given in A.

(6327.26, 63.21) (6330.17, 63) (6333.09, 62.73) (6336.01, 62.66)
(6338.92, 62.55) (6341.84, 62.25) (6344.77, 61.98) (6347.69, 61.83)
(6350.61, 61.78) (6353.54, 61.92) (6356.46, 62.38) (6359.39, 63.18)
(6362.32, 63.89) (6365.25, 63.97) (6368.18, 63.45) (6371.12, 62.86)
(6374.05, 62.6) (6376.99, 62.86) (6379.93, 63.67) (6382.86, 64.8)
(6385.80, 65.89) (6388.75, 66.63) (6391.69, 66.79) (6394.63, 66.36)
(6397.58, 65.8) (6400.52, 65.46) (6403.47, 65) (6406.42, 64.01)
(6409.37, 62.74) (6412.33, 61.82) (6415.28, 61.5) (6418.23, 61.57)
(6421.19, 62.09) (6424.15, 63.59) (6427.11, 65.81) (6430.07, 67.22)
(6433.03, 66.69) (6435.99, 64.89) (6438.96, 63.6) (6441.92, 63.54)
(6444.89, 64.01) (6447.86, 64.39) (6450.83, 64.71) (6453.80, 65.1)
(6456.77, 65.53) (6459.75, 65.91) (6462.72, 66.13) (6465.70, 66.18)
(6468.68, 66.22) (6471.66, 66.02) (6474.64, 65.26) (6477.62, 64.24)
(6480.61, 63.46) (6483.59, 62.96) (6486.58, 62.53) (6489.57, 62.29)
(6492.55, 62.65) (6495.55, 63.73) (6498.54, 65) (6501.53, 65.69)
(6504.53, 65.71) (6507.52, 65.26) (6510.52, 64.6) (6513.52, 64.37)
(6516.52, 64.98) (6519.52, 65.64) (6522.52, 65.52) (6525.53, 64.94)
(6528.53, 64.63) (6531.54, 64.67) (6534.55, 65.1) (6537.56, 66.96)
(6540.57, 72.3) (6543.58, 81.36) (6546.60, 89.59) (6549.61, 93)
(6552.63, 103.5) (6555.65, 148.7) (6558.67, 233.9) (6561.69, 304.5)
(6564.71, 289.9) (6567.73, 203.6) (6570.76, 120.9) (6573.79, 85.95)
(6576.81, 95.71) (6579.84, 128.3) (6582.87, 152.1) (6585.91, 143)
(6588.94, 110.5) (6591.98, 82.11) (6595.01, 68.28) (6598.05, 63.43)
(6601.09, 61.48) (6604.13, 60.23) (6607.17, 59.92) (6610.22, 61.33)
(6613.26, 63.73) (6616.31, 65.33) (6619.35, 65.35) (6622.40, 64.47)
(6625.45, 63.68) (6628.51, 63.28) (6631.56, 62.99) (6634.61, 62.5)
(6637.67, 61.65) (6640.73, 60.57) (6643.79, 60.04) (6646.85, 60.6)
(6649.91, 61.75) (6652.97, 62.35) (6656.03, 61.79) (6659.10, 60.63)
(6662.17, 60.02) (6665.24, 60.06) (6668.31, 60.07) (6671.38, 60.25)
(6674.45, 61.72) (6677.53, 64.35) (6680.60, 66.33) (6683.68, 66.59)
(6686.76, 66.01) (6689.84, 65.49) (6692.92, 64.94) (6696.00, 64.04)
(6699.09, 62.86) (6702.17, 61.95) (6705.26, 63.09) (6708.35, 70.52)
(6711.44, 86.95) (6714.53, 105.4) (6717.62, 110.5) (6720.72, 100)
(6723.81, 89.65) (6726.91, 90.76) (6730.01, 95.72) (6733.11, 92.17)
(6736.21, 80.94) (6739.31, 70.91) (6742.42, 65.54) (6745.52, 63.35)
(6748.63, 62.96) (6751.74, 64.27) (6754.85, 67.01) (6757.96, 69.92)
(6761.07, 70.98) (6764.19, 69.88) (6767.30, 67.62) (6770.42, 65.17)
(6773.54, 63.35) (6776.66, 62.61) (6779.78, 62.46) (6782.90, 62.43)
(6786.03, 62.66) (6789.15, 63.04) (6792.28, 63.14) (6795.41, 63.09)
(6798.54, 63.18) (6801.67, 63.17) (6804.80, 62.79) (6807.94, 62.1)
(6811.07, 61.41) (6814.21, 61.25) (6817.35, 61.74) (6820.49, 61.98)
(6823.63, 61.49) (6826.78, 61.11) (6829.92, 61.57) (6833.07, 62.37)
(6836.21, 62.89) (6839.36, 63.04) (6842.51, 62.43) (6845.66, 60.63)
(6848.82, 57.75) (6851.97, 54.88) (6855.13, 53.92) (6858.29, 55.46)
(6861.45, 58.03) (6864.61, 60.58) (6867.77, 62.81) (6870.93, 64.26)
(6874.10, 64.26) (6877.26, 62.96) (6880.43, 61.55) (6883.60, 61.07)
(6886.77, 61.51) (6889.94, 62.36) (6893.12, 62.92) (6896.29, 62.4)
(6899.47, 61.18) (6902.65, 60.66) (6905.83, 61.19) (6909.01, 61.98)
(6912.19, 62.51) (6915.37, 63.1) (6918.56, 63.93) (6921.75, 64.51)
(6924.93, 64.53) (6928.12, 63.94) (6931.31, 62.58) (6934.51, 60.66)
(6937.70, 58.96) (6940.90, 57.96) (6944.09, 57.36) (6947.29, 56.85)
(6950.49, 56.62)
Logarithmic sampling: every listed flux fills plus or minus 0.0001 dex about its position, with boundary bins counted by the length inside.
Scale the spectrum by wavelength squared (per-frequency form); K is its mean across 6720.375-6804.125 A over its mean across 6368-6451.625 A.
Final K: 1.2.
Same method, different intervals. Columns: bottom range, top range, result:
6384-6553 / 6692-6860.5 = 1.12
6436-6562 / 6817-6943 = 0.89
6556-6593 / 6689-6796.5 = 0.47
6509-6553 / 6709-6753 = 1.24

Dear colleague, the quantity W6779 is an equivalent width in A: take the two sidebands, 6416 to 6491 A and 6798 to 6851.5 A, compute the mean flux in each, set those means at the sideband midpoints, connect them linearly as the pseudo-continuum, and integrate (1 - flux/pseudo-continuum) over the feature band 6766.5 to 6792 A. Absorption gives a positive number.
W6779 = -0.6 A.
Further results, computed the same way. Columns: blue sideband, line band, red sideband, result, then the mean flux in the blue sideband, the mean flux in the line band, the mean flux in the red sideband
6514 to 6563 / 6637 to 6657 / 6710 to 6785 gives 6.18 A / 102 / 61.2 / 76.5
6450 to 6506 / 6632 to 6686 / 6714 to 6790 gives 7.17 A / 64.7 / 61.9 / 74.8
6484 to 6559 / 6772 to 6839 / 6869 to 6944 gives 3.66 A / 76.9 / 62.4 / 62.1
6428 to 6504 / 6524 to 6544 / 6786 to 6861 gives -1.20 A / 64.7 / 67.9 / 61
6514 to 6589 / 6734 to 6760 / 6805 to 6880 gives 3.62 A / 119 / 68.8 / 60.9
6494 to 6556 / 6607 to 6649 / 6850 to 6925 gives 4.33 A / 73.2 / 62.6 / 61.3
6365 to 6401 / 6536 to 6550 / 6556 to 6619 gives 3.84 A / 64.7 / 79.6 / 122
